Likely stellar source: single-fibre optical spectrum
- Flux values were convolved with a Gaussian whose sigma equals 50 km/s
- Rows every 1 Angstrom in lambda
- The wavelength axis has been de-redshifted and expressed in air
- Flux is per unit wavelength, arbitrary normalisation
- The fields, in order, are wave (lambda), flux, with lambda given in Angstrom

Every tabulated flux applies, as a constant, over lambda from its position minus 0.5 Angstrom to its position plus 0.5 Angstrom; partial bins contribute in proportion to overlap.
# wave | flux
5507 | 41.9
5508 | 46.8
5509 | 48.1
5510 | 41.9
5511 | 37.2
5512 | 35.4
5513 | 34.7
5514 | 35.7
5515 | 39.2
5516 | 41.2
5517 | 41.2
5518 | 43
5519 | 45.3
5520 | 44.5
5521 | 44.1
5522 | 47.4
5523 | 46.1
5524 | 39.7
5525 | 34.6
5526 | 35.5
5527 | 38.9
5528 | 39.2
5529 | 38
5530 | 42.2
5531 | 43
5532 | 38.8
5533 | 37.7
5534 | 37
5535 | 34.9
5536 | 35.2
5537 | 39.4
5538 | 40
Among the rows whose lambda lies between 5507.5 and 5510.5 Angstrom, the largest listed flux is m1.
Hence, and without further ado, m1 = 48.1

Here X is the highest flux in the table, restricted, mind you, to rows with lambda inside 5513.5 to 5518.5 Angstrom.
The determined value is 43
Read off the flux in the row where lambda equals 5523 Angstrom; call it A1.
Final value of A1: 46.1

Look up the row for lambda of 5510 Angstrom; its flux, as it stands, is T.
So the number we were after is 41.9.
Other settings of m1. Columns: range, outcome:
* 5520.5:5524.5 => 47.4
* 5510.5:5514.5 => 37.2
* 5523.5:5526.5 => 39.7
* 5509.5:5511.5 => 41.9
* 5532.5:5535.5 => 37.7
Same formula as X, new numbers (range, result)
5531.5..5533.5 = 38.8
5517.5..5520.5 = 45.3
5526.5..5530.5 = 42.2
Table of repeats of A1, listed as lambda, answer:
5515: 39.2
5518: 43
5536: 35.2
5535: 34.9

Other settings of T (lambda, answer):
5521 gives 44.1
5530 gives 42.2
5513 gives 34.7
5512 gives 35.4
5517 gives 41.2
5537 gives 39.4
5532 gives 38.8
